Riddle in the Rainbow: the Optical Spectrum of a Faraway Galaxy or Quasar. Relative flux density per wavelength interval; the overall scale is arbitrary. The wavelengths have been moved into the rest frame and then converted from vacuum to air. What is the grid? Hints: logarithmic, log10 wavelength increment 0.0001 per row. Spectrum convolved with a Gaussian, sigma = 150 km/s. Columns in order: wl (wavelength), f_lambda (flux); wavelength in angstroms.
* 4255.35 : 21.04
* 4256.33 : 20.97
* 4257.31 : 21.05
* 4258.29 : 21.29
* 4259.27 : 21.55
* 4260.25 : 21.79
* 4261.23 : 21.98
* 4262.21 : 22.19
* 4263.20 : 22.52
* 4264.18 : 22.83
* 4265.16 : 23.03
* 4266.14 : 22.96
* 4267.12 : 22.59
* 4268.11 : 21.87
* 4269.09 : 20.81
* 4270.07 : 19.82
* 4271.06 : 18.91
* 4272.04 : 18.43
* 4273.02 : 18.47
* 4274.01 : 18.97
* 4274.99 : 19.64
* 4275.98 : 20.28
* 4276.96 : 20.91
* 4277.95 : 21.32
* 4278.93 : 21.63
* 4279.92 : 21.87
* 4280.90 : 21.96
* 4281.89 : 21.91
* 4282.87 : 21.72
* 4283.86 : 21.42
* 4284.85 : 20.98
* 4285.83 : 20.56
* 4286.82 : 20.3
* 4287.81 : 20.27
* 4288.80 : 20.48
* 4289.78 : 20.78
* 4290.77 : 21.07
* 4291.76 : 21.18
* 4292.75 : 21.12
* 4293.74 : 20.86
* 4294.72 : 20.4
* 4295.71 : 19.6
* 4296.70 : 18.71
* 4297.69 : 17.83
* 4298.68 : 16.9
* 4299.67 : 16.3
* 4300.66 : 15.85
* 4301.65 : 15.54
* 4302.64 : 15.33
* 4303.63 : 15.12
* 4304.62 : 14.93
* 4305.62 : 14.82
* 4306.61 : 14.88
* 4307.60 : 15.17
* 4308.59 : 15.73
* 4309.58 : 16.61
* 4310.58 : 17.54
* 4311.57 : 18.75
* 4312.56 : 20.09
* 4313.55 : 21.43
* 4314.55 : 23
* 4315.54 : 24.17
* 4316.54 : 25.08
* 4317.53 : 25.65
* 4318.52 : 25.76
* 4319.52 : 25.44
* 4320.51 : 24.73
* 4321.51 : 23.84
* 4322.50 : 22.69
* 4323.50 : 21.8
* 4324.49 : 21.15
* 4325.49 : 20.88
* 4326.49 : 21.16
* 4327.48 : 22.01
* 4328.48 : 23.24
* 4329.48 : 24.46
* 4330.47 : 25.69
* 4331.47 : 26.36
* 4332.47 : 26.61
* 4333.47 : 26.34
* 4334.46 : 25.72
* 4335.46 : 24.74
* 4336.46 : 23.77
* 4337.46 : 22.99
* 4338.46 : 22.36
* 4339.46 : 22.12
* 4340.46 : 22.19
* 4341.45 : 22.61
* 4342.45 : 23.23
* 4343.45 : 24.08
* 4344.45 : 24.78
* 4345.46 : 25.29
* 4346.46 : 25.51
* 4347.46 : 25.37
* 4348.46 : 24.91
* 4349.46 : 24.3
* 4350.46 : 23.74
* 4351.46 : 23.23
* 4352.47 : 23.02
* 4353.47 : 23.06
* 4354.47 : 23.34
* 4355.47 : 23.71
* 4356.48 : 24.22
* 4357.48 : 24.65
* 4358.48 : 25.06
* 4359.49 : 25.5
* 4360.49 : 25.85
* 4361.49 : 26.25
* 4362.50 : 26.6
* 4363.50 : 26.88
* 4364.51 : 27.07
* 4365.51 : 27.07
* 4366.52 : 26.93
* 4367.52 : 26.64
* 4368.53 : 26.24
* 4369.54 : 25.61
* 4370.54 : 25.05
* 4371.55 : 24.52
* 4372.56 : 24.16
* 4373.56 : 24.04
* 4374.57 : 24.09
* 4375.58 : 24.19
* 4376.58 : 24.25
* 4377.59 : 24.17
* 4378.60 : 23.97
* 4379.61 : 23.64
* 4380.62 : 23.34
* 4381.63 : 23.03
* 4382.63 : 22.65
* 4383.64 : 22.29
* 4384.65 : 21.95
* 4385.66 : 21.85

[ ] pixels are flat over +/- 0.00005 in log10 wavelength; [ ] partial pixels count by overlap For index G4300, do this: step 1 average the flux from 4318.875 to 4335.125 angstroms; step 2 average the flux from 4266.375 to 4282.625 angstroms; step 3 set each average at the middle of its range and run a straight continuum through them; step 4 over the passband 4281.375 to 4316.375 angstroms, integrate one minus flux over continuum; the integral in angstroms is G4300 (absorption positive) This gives 5.0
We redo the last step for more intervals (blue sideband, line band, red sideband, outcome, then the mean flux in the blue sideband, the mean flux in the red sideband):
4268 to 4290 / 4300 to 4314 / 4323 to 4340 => 3.57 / 20.6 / 23.6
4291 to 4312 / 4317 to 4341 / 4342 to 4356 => -2.97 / 17.3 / 24.1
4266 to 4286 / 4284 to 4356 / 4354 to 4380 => 4.27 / 20.8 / 25.1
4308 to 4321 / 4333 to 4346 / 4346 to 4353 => -0.16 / 21.8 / 24.3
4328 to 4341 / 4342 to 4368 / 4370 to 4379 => -0.74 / 24.4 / 24.3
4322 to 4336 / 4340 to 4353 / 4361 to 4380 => 0.22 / 23.8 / 25.3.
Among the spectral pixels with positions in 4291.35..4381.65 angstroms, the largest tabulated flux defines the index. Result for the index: 27.07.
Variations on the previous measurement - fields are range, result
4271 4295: 21.96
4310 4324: 25.76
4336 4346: 25.29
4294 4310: 20.4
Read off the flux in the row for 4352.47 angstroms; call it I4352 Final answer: 23.02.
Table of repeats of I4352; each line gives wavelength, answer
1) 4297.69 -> 17.83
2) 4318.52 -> 25.76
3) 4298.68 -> 16.9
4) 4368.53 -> 26.24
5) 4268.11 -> 21.87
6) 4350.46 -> 23.74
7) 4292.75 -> 21.12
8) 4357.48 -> 24.65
